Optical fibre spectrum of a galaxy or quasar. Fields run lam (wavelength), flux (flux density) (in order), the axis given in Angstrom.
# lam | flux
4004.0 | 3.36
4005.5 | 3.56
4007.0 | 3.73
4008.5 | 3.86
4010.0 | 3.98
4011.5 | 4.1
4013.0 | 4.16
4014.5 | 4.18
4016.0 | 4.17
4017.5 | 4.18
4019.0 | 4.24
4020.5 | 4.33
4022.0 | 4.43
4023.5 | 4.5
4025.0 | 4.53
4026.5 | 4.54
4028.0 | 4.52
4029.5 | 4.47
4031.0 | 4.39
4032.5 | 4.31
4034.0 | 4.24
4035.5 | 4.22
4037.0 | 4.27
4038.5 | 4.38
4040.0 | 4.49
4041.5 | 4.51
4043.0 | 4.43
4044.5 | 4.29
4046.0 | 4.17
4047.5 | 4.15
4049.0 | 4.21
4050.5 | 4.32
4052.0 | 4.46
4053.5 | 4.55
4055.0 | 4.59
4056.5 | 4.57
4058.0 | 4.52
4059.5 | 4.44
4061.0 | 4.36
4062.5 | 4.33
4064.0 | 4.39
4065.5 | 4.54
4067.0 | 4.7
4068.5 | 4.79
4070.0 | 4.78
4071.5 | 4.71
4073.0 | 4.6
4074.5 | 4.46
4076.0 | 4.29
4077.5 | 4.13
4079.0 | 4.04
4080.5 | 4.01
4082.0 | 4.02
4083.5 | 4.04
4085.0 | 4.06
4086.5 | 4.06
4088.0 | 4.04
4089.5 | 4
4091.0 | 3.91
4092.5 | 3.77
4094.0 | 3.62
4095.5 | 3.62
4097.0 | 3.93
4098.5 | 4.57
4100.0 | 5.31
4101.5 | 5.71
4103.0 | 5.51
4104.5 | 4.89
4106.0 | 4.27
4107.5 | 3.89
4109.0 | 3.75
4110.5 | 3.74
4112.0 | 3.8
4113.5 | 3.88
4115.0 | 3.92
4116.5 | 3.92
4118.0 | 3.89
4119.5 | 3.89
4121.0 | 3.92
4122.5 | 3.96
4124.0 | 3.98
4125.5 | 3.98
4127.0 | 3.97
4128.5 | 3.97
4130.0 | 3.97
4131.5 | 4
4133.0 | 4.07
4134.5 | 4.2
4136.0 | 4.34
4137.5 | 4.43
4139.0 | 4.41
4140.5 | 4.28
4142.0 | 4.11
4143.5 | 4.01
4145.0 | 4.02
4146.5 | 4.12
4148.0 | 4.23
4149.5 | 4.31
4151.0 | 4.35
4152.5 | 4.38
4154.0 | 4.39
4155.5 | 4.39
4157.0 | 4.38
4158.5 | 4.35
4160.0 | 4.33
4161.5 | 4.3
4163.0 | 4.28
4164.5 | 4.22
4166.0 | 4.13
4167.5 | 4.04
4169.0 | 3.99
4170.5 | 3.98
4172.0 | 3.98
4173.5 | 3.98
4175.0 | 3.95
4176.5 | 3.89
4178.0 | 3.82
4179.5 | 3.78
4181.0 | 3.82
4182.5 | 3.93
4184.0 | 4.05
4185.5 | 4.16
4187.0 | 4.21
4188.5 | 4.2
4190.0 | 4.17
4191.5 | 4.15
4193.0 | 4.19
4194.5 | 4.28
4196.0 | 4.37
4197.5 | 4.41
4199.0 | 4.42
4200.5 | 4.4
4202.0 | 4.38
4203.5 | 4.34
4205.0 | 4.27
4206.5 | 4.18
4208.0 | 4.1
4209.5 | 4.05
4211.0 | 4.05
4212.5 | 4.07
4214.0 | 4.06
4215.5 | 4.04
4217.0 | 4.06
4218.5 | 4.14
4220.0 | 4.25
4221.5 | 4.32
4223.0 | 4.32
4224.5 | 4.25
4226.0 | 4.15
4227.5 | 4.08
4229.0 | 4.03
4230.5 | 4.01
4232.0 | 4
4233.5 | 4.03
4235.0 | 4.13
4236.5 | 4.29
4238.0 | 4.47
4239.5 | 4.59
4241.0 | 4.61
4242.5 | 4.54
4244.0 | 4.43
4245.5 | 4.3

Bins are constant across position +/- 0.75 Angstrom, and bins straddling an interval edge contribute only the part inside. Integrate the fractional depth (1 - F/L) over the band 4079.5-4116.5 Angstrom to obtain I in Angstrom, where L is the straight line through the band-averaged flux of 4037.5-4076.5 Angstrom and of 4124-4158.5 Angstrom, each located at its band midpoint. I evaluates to 1.3 Angstrom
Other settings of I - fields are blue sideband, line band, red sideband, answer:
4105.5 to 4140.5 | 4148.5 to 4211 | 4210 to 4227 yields -1.25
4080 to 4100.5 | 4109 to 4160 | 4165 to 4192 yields -0.92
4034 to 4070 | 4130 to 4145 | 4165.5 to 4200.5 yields 0.08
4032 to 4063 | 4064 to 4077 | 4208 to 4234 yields -0.74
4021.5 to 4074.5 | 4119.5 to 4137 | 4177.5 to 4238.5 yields 1.10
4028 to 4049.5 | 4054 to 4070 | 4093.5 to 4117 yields -0.82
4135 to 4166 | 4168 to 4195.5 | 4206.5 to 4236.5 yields 1.14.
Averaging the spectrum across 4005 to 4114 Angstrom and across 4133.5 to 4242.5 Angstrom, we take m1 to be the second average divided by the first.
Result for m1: 1.0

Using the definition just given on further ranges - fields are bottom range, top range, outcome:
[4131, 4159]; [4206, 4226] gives 0.97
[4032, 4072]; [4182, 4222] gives 0.95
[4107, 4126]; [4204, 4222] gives 1.06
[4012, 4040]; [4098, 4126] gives 0.98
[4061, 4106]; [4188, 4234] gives 0.96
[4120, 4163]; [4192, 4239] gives 1.00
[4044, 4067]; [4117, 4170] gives 0.94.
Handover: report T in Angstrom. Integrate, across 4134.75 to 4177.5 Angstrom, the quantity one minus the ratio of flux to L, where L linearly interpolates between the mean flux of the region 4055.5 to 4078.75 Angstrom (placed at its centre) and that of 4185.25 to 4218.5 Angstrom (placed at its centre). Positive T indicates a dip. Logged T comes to 1.1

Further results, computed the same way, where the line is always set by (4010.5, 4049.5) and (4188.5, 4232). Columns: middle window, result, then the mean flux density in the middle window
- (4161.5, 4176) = 0.5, 4.07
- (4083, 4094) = 0.8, 3.96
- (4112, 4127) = 1.2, 3.92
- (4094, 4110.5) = -0.8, 4.47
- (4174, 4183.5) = 0.8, 3.87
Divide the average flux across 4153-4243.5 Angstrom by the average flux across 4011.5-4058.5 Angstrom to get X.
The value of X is 1.0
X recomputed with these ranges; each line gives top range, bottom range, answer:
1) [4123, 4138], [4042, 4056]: 0.94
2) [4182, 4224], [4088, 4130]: 1.02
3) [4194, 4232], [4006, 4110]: 0.97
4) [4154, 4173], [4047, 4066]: 0.95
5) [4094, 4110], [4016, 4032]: 1.02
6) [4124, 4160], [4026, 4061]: 0.96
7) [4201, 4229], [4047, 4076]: 0.93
